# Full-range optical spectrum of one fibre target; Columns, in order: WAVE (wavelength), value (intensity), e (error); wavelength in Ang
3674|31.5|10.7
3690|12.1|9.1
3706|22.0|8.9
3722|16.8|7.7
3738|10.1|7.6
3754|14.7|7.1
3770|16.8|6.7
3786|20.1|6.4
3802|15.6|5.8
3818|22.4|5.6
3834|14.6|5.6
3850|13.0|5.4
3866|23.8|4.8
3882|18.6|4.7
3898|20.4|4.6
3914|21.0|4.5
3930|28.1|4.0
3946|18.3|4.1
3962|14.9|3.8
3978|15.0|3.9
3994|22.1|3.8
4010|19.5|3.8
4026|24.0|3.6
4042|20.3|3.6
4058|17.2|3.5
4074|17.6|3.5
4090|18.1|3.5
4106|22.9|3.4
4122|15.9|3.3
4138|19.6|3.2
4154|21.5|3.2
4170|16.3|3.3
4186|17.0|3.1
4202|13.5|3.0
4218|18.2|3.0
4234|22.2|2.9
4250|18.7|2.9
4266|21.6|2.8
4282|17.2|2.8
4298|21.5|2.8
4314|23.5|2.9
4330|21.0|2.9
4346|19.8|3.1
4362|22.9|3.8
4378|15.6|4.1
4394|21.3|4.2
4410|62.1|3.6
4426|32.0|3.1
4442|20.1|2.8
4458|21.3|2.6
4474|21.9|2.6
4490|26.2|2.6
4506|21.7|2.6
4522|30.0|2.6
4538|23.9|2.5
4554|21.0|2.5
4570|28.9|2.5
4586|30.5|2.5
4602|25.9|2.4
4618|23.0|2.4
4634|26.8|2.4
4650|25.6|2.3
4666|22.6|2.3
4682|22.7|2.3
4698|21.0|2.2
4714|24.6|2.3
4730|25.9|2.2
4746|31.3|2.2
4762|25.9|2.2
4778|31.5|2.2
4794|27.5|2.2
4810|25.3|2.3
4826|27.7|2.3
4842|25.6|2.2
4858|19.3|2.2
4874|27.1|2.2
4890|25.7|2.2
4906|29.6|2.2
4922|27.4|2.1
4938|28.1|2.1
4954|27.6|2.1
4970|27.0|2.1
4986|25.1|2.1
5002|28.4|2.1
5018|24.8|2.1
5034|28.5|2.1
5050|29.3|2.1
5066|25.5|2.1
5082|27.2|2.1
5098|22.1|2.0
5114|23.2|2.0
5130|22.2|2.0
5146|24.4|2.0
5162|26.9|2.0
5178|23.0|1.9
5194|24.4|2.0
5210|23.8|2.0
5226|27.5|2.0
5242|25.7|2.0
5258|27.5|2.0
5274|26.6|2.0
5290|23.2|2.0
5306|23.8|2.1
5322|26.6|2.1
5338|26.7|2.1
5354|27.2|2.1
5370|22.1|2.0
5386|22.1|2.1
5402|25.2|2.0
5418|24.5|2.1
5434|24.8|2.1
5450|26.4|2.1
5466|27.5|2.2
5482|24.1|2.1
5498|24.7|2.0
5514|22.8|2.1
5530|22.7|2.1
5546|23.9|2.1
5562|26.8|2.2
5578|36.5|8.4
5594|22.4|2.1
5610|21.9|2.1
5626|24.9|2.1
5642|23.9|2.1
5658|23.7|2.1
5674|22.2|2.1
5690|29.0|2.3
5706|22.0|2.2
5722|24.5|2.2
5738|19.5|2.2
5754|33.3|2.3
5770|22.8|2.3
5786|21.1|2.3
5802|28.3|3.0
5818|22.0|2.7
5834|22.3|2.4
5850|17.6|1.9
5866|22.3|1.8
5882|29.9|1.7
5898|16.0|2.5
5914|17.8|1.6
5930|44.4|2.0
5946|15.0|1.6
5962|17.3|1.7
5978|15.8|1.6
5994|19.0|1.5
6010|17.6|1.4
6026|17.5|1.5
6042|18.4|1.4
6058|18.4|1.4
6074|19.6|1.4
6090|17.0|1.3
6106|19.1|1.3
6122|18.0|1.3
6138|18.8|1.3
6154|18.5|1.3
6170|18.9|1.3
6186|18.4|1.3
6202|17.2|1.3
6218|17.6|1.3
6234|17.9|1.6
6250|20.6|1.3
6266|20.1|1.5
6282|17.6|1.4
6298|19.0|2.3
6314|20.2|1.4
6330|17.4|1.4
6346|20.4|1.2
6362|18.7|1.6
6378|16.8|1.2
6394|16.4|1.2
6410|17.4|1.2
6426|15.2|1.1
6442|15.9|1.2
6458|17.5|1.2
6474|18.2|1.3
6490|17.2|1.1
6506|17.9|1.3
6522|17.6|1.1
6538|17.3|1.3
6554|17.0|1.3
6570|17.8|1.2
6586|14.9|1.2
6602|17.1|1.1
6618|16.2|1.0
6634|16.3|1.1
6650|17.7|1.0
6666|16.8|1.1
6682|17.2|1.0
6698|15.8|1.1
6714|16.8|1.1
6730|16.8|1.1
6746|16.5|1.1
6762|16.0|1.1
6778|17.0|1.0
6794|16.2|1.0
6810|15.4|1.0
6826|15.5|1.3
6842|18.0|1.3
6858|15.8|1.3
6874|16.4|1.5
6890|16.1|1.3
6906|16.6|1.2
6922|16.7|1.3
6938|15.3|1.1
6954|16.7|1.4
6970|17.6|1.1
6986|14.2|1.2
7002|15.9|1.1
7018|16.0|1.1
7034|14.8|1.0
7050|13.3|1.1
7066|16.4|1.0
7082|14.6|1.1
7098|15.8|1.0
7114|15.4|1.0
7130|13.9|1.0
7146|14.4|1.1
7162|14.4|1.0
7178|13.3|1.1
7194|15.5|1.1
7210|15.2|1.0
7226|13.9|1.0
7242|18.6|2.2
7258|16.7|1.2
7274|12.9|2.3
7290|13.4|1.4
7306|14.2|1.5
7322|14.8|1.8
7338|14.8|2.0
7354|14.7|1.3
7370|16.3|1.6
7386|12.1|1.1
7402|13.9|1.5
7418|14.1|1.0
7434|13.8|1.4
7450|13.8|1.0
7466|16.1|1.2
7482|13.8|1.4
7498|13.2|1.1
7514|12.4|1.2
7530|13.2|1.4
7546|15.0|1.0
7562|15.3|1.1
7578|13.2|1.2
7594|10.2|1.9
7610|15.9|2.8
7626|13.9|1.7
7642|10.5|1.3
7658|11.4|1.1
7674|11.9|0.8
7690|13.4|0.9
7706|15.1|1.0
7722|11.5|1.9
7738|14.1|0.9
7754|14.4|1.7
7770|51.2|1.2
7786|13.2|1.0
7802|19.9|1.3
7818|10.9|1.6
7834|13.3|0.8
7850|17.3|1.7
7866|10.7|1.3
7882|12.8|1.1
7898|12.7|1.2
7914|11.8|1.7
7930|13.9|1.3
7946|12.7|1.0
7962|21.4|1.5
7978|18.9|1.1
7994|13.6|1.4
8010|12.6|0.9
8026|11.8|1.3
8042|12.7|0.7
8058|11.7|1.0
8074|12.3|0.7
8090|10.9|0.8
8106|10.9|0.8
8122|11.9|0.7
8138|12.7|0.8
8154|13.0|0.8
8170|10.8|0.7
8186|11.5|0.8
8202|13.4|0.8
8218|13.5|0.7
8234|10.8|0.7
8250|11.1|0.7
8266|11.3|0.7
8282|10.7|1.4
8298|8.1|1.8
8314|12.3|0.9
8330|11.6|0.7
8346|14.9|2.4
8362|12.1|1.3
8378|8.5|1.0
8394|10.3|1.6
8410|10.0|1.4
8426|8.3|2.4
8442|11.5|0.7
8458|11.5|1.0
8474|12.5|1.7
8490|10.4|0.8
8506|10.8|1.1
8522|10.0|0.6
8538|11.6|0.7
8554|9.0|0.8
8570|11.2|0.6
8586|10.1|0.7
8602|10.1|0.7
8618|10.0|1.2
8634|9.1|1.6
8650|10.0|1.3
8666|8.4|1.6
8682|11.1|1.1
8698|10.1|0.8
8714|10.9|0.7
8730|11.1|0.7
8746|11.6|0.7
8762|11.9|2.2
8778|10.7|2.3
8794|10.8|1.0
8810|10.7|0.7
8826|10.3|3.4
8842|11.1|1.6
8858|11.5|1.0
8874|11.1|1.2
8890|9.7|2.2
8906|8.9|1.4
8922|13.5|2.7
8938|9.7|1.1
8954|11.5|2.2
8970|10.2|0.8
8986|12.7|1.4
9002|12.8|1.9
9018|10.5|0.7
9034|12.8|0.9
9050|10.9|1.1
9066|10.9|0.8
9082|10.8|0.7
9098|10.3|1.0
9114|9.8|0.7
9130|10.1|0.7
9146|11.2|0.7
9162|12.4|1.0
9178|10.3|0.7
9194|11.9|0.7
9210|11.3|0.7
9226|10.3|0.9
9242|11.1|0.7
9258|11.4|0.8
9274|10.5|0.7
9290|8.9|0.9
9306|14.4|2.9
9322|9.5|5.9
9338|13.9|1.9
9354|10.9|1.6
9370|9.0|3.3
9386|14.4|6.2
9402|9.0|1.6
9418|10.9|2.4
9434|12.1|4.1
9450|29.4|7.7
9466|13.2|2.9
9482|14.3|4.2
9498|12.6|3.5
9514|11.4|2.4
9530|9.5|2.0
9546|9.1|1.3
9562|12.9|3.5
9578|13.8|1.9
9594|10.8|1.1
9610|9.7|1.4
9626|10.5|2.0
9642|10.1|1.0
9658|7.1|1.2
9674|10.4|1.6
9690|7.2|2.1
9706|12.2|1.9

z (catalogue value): 0.18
